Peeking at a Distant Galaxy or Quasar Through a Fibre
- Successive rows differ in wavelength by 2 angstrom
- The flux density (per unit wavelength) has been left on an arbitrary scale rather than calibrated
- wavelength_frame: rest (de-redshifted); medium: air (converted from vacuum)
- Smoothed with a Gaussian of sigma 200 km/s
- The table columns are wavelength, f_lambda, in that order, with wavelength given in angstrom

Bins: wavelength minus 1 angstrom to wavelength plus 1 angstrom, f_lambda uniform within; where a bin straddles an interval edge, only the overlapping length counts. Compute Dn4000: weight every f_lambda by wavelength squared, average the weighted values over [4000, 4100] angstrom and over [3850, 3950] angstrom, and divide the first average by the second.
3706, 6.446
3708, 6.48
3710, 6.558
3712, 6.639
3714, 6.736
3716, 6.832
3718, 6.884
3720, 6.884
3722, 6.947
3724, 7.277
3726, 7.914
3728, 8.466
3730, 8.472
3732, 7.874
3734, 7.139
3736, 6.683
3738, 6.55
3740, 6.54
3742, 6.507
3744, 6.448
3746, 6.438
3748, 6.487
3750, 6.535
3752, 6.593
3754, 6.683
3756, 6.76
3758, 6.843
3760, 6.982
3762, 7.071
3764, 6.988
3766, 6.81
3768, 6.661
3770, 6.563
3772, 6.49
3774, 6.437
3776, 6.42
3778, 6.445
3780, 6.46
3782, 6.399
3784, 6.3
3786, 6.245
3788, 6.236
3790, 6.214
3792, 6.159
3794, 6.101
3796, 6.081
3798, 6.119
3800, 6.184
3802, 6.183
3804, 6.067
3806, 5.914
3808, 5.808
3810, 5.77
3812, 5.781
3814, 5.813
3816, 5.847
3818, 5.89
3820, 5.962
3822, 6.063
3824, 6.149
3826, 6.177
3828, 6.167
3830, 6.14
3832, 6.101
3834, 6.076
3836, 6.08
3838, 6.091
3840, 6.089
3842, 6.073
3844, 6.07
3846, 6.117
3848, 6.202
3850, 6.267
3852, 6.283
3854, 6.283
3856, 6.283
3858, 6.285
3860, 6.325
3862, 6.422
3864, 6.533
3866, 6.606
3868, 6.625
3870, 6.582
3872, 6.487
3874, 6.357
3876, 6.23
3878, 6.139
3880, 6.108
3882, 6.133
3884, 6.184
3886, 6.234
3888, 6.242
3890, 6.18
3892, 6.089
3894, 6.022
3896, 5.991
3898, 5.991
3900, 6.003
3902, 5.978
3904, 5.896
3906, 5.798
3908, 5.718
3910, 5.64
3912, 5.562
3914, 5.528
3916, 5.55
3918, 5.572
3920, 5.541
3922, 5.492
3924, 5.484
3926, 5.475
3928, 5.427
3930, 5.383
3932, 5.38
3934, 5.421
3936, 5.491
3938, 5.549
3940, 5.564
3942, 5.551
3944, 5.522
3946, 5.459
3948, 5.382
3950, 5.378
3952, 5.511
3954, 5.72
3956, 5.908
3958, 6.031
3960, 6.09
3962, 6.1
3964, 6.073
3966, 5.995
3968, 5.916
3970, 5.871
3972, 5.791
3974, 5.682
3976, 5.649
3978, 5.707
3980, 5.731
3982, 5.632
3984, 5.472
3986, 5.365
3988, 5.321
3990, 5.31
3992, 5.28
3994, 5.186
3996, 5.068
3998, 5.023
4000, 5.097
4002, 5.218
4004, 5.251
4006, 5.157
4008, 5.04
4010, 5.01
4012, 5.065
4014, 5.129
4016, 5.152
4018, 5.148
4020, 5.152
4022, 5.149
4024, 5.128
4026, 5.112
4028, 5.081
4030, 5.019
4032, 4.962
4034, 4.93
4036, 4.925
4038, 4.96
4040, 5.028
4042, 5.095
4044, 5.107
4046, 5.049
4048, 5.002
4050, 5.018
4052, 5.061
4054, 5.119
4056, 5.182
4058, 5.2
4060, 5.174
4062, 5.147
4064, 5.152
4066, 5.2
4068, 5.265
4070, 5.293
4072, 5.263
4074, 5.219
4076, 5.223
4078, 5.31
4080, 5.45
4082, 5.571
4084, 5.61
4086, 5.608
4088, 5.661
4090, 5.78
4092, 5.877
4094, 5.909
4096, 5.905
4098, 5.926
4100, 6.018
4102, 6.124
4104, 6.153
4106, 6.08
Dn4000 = 1.0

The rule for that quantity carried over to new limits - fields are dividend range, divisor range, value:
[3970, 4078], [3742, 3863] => 0.93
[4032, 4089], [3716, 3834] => 0.92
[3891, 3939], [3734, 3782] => 0.93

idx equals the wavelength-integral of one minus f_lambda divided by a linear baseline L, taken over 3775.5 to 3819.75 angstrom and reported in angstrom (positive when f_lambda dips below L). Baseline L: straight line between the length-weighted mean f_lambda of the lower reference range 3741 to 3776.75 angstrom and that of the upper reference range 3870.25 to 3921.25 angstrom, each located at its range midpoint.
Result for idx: 2.4 angstrom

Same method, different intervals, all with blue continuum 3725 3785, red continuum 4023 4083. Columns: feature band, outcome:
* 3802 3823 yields 1.94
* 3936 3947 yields 0.47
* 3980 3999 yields 0.64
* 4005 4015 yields 0.57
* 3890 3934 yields 1.83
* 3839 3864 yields 0.18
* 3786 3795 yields 0.61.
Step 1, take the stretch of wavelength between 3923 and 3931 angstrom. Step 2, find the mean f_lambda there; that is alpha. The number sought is 5.44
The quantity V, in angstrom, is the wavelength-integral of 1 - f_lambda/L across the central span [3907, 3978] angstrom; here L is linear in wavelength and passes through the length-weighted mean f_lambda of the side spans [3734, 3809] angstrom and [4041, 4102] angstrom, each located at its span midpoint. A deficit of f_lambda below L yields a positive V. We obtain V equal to 2.5 angstrom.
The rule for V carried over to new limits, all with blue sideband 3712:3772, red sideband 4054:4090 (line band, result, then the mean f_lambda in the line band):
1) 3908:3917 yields 0.8 angstrom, 5.59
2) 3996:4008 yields 1.1 angstrom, 5.13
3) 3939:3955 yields 1.2 angstrom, 5.51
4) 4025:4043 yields 1.6 angstrom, 5.01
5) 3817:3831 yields 1.0 angstrom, 6.08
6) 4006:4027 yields 1.8 angstrom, 5.11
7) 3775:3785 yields 0.5 angstrom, 6.4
